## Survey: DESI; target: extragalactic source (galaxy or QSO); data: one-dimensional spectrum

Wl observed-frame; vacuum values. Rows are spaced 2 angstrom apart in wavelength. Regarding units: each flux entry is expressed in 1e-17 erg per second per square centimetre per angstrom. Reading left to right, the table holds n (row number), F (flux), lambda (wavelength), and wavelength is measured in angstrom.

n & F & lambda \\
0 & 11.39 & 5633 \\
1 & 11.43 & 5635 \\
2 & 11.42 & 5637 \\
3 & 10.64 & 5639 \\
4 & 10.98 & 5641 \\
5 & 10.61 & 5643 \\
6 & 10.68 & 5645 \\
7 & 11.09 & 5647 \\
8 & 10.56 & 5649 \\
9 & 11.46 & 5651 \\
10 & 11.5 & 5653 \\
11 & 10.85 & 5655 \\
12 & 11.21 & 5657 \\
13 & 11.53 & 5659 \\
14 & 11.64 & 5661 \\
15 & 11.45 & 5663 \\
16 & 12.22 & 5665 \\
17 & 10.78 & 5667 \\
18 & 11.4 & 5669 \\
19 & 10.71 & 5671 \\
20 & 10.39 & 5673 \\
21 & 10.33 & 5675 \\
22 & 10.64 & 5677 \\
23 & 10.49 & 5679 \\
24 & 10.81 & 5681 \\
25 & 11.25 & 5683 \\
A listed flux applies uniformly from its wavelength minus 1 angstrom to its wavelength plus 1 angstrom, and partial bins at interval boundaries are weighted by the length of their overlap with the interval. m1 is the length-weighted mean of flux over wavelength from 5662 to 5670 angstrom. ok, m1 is 11.5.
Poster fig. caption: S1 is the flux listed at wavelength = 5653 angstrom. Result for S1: 11.5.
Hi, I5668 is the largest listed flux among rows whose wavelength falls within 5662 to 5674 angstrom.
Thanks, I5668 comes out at 12.22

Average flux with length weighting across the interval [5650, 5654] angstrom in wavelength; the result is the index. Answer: 11.5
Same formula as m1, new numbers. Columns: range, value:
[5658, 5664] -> 11.5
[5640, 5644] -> 10.8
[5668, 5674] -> 10.8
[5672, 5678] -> 10.5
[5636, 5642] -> 11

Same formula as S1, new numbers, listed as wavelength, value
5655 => 10.85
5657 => 11.21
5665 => 12.22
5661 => 11.64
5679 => 10.49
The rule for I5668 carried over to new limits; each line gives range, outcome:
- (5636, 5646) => 11.42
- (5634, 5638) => 11.43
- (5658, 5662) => 11.64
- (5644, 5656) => 11.5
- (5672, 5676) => 10.39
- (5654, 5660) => 11.53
